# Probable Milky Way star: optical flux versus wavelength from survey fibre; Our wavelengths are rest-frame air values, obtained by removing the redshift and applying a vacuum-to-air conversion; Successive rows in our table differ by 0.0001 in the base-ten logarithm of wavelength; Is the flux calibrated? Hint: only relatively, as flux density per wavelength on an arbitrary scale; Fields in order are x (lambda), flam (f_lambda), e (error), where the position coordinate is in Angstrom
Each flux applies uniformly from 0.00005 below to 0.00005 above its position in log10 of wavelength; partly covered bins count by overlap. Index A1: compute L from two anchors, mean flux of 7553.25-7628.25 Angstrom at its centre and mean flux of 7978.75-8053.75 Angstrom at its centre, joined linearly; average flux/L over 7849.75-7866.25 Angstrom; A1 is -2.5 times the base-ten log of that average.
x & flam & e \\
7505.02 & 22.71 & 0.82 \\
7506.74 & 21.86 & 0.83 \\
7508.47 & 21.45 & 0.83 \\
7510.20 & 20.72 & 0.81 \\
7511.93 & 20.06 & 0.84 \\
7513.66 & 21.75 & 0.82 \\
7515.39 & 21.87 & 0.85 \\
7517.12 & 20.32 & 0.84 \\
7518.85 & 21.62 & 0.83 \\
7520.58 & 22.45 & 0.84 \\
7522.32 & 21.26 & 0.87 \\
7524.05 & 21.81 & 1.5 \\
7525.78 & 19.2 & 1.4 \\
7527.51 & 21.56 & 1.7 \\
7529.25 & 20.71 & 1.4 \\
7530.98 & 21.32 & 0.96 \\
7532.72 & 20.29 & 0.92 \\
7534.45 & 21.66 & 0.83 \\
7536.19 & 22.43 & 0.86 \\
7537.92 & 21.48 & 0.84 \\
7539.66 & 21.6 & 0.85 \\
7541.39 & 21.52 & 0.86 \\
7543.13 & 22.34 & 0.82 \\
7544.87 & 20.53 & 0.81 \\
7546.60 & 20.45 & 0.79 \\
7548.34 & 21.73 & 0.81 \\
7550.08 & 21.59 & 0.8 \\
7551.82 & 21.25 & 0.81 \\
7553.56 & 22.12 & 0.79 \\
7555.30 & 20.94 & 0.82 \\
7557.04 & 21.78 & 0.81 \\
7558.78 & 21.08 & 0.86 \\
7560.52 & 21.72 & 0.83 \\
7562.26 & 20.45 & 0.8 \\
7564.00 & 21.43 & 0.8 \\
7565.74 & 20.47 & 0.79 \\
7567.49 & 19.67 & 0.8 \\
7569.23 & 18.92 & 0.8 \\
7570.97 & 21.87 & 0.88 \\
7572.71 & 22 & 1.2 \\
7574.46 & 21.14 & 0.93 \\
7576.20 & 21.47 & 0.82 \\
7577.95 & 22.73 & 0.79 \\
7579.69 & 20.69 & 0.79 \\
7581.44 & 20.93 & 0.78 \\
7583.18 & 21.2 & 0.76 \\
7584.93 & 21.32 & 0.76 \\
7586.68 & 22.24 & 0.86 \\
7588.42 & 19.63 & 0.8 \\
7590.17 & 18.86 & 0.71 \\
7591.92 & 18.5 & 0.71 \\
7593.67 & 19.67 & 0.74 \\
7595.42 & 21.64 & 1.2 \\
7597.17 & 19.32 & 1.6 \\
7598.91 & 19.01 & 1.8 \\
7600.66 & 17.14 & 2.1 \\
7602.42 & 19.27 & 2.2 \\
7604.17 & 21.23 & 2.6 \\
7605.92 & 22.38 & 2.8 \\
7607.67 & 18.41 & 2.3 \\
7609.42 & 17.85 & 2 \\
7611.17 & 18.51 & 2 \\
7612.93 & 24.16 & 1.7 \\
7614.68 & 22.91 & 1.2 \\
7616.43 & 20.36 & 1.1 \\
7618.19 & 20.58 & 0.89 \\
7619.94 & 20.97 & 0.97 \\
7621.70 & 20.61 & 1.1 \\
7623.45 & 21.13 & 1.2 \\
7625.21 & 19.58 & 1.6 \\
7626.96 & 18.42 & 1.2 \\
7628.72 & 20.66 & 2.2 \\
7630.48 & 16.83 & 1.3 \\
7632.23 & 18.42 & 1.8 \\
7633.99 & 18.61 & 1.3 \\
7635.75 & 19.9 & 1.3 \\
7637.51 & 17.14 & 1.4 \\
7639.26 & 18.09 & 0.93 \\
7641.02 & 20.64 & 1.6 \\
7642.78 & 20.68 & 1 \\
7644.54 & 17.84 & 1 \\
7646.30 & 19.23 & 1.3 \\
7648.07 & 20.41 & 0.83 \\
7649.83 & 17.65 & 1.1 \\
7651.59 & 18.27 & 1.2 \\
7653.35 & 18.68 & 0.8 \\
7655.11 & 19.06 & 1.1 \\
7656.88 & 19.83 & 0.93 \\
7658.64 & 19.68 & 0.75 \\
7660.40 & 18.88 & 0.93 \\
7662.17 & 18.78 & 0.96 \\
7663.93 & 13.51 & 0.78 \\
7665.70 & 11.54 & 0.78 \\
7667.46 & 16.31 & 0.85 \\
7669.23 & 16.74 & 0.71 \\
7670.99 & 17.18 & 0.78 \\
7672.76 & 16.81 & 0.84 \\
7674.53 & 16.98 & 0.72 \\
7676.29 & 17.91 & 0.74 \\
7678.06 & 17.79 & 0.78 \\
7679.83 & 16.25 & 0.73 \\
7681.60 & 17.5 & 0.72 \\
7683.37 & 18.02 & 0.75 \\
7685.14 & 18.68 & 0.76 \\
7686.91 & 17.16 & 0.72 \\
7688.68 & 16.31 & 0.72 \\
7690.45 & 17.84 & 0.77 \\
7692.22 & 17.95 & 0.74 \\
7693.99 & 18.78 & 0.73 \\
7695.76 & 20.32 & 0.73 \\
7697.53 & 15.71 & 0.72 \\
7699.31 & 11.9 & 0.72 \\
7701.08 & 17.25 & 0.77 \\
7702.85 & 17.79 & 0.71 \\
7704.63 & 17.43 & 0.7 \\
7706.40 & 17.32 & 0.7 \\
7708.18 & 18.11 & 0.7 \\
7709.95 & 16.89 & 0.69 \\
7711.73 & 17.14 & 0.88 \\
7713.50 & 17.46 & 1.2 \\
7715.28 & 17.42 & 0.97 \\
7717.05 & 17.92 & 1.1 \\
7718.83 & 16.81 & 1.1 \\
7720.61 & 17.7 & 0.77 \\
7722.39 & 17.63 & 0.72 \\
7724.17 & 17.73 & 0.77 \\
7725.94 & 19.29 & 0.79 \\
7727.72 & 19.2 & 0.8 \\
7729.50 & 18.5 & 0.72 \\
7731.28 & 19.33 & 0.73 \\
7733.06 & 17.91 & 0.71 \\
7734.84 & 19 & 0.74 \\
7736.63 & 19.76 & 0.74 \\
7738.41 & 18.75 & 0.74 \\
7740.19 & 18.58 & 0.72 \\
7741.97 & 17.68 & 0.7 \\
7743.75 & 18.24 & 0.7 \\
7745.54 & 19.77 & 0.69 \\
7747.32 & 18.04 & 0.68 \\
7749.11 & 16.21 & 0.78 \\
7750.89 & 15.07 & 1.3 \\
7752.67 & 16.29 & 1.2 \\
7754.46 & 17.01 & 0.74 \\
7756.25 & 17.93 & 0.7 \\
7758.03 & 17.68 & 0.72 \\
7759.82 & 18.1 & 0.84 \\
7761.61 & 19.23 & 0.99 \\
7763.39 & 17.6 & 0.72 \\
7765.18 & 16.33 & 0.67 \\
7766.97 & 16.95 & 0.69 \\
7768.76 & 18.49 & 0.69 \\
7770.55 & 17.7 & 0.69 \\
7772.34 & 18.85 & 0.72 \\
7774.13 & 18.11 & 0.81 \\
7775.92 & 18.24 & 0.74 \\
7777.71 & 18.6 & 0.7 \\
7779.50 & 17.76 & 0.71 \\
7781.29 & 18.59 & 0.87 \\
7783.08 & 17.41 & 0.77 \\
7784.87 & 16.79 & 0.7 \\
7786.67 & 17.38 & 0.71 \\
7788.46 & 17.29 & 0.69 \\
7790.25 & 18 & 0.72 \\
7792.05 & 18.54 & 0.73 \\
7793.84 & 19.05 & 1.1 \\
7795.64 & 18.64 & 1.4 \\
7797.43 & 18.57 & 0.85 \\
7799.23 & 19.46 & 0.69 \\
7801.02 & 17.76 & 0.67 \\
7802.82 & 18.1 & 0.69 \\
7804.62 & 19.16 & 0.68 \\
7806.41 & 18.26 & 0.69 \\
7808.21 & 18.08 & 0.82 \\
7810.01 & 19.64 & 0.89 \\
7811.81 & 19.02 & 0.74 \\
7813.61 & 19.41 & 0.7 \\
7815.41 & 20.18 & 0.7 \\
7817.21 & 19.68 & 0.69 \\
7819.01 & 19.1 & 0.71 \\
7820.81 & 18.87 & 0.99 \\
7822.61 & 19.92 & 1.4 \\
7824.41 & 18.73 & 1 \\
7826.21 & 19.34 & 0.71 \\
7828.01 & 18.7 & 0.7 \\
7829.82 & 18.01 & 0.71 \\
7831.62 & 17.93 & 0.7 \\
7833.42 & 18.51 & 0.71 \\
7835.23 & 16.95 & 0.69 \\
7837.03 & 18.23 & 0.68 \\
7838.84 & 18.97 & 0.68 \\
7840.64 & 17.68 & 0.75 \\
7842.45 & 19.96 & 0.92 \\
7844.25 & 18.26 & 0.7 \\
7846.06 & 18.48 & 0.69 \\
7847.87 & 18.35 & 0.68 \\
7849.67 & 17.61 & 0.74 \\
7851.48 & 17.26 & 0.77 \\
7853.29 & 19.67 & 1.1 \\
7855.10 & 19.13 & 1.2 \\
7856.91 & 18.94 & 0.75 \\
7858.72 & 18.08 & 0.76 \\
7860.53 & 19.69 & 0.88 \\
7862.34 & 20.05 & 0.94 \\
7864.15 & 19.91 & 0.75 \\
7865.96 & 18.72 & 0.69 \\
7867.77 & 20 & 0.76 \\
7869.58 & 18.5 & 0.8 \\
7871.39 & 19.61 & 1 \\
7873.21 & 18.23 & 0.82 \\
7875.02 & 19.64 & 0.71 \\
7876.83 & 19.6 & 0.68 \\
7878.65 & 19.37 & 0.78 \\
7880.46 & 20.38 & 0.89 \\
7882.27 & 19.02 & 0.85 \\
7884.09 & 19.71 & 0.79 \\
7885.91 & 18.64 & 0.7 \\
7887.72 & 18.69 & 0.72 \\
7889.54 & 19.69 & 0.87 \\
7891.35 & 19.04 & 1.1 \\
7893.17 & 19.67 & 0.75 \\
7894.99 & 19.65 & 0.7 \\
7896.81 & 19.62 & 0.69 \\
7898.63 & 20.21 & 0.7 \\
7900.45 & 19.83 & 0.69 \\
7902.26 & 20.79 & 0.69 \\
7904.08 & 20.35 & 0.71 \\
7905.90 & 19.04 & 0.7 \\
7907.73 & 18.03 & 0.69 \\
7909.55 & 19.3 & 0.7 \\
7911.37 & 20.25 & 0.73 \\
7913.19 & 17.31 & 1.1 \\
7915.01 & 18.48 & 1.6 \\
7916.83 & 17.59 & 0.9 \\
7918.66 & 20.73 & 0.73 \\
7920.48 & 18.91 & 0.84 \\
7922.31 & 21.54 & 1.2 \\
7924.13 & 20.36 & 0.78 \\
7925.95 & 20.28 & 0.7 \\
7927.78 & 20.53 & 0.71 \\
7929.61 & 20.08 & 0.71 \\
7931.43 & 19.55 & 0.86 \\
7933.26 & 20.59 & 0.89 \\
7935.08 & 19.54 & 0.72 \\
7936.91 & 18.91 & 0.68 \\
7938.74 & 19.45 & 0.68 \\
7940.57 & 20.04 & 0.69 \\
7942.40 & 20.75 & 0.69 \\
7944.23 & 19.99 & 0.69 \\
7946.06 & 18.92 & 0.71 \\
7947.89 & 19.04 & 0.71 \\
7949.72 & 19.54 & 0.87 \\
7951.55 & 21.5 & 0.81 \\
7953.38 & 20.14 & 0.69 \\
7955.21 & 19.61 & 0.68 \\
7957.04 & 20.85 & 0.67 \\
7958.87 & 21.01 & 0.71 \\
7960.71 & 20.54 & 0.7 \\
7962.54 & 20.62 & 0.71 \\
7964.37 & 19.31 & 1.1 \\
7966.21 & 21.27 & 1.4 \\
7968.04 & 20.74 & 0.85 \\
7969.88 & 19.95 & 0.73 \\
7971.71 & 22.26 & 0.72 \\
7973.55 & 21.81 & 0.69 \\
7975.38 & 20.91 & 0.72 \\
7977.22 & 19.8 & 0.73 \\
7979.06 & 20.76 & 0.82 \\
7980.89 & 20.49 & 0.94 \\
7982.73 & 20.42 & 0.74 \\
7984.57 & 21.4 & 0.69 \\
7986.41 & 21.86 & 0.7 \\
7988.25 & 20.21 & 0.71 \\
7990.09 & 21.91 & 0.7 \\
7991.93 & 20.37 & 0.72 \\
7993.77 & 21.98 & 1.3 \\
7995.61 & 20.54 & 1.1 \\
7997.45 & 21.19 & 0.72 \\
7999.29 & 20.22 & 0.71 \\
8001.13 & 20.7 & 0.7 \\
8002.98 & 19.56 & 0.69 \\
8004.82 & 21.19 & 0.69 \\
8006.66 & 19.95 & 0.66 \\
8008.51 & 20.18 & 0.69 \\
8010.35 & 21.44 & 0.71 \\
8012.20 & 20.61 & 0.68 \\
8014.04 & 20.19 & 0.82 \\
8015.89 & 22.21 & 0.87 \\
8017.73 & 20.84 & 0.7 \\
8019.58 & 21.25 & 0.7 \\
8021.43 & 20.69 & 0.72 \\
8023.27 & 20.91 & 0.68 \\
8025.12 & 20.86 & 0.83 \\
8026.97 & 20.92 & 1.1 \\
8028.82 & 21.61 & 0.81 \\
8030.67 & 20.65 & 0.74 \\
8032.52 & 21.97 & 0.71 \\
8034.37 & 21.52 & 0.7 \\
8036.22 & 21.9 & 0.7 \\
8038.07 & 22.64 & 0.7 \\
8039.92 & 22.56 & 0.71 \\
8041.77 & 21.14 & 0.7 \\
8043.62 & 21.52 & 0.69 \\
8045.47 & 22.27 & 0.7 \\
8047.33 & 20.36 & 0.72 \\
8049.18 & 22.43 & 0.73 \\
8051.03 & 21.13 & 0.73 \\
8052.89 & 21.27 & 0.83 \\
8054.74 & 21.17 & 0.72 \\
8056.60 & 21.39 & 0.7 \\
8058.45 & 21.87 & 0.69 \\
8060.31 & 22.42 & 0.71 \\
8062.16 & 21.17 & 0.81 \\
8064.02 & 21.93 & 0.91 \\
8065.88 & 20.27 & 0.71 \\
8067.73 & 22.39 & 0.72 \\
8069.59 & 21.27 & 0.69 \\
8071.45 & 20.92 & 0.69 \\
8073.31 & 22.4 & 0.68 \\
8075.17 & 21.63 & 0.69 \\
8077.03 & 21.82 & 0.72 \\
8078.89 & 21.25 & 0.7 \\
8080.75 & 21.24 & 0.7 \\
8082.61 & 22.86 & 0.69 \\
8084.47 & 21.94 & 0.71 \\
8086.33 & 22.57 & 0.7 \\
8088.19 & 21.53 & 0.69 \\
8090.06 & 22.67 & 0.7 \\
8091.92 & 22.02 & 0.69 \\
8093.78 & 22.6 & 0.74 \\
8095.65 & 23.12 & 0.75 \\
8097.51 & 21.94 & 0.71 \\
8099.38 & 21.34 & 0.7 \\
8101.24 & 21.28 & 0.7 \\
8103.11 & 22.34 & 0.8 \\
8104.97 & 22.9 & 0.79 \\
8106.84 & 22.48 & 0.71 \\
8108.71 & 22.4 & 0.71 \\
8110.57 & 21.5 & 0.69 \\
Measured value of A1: 0.10 mag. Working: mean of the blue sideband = 20.6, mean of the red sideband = 21.1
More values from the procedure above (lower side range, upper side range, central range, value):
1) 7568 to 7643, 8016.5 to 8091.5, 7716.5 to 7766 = 0.146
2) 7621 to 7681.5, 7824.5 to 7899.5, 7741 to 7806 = 0.044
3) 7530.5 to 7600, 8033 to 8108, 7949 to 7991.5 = 0.047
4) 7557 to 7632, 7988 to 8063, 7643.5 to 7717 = 0.176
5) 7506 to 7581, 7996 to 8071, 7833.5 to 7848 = 0.158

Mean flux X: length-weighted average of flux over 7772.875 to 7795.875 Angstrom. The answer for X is 18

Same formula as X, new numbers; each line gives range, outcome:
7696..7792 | 17.7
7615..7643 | 19.6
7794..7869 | 18.8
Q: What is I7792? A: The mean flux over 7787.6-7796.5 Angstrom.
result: 18.3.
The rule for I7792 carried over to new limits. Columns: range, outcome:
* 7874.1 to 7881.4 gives 19.8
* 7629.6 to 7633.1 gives 17.7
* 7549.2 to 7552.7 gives 21.4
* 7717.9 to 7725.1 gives 17.5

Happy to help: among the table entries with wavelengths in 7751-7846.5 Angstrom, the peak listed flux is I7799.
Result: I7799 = 20.18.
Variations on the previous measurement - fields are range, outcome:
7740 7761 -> 19.77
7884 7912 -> 20.79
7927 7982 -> 22.26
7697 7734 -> 19.33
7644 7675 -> 20.41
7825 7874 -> 20.05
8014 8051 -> 22.64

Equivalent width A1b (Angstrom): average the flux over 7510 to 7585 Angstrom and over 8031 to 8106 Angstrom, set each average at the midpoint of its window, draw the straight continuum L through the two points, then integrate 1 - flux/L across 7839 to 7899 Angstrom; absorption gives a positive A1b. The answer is 6.9 Angstrom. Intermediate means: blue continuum 21.2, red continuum 21.8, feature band 19.1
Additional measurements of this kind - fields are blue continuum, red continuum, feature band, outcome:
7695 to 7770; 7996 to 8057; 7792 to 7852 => 0.2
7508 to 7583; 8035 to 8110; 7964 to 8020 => 2.4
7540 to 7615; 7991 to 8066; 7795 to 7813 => 2.0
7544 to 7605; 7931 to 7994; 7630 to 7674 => 5.6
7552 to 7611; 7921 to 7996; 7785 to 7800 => 1.6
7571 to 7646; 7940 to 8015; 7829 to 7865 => 3.2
